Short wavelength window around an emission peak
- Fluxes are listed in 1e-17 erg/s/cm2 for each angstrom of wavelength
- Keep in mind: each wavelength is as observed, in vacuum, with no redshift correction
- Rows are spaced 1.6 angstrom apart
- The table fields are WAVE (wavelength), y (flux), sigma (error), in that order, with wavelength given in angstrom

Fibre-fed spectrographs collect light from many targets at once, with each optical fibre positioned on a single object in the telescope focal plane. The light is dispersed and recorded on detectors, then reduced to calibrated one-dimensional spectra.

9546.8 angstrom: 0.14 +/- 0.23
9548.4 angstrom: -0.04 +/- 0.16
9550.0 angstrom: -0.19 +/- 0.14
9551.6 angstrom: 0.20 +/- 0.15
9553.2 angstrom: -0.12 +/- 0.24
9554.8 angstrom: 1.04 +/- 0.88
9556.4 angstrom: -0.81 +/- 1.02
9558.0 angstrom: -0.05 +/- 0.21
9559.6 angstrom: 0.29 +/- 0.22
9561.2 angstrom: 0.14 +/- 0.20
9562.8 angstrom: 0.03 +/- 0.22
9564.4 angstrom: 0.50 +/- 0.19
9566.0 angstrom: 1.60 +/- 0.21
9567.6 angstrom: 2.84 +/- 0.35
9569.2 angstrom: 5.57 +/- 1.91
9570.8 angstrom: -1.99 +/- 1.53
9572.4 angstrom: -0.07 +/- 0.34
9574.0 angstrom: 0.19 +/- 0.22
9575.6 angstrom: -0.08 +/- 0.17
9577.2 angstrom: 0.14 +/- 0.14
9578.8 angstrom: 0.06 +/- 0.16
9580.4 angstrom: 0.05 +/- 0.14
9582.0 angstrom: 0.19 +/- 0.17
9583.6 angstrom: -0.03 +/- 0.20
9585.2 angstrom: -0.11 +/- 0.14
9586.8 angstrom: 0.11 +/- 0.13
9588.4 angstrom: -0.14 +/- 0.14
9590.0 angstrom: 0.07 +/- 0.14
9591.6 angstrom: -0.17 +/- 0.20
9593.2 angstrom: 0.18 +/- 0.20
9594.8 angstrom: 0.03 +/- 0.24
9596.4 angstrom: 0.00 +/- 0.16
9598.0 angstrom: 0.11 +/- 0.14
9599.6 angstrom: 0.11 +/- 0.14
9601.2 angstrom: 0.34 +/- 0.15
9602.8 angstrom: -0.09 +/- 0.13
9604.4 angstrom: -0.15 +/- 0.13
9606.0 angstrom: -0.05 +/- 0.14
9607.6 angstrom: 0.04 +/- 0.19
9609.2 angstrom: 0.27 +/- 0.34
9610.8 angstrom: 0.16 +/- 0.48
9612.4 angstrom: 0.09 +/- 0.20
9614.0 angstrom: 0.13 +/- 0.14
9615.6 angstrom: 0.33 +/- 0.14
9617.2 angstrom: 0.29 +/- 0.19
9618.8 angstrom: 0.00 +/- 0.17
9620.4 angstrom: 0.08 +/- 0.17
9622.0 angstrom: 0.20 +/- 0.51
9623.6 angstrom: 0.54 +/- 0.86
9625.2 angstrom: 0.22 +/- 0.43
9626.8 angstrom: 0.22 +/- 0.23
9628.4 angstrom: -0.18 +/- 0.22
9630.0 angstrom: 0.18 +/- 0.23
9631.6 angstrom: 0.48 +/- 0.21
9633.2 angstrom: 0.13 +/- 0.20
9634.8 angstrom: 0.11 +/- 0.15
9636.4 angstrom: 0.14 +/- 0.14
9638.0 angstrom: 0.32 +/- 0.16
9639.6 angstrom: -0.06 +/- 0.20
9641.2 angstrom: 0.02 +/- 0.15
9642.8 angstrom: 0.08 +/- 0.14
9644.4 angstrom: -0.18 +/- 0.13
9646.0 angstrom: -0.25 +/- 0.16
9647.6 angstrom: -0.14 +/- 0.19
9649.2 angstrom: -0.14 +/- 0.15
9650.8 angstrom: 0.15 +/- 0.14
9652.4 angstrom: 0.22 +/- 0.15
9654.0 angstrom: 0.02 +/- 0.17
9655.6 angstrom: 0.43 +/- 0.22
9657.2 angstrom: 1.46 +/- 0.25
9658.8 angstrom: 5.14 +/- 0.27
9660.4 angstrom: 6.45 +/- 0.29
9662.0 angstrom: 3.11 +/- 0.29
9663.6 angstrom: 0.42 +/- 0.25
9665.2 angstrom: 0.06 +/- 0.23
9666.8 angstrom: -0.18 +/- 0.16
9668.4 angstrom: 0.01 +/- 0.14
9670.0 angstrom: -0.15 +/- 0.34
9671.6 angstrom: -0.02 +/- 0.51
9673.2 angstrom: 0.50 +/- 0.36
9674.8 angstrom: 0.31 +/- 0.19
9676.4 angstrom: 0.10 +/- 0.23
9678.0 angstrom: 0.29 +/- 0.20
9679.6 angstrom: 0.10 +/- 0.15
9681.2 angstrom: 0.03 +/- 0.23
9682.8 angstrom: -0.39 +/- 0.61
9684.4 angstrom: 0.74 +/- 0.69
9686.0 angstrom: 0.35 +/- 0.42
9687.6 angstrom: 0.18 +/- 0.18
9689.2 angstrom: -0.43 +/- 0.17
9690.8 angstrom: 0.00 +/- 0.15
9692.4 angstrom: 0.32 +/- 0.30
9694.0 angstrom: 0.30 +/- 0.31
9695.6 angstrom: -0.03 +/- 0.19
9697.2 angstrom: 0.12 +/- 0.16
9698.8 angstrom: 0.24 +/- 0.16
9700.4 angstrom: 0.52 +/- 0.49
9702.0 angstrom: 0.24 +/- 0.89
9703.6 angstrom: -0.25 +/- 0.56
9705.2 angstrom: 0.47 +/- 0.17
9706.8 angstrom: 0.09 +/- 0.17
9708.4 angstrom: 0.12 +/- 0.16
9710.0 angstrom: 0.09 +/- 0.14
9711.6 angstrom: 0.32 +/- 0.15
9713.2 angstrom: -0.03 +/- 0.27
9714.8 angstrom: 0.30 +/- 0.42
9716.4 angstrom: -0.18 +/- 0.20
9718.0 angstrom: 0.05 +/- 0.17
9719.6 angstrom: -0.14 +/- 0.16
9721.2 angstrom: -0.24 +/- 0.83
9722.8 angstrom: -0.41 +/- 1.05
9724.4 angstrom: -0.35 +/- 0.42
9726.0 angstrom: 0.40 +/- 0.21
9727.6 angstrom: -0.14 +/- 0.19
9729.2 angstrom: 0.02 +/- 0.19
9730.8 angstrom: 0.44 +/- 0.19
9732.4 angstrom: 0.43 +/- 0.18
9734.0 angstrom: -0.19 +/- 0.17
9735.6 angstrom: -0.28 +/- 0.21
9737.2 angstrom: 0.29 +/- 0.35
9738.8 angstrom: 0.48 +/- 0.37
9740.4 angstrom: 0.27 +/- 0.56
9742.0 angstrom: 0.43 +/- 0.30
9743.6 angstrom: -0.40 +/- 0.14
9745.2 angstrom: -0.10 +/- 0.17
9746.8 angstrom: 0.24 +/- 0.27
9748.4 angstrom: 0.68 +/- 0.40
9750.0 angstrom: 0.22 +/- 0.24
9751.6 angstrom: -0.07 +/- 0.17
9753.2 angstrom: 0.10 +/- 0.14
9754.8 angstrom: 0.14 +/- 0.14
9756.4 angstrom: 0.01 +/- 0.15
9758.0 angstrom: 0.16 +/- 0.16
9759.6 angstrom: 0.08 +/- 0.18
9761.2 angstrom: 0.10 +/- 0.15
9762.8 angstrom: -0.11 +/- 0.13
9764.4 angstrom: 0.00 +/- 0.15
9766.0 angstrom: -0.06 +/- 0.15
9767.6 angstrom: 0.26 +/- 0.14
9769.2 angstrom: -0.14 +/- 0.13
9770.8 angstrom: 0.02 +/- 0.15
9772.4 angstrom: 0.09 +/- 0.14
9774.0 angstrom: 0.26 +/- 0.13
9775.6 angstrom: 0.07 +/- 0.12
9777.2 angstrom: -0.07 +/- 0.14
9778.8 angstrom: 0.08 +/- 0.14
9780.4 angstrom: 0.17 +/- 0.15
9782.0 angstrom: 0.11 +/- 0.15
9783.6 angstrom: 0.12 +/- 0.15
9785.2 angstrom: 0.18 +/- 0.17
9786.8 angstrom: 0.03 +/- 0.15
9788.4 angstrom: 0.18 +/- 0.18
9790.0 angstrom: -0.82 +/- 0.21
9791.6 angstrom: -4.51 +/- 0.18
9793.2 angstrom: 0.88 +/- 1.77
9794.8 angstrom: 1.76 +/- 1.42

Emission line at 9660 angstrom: [O III] 5007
